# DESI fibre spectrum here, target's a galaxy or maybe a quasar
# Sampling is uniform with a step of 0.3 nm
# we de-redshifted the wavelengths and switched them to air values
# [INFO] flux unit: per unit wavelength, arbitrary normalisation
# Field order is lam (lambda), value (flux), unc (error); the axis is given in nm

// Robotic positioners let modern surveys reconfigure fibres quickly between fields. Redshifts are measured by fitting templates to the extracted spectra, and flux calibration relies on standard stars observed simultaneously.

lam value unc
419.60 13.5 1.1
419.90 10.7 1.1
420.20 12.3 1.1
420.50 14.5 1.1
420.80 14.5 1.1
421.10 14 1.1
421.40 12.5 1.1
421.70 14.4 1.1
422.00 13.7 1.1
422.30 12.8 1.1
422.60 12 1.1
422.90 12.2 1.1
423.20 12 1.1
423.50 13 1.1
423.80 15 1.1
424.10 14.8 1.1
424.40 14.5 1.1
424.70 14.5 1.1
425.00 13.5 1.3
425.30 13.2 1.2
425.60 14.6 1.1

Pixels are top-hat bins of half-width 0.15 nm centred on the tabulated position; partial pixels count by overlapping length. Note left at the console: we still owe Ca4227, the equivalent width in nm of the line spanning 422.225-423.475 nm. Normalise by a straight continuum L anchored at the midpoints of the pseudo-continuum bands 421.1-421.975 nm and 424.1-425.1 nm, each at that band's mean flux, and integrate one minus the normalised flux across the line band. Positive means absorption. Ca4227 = 0.14 nm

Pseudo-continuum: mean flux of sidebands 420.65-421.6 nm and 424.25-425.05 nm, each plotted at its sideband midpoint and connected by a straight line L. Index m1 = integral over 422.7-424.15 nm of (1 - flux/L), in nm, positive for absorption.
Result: 0.084 nm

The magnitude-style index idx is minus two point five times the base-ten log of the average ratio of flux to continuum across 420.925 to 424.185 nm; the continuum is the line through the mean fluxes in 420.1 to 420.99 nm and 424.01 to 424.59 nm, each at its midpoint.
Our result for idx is 0.08 mag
